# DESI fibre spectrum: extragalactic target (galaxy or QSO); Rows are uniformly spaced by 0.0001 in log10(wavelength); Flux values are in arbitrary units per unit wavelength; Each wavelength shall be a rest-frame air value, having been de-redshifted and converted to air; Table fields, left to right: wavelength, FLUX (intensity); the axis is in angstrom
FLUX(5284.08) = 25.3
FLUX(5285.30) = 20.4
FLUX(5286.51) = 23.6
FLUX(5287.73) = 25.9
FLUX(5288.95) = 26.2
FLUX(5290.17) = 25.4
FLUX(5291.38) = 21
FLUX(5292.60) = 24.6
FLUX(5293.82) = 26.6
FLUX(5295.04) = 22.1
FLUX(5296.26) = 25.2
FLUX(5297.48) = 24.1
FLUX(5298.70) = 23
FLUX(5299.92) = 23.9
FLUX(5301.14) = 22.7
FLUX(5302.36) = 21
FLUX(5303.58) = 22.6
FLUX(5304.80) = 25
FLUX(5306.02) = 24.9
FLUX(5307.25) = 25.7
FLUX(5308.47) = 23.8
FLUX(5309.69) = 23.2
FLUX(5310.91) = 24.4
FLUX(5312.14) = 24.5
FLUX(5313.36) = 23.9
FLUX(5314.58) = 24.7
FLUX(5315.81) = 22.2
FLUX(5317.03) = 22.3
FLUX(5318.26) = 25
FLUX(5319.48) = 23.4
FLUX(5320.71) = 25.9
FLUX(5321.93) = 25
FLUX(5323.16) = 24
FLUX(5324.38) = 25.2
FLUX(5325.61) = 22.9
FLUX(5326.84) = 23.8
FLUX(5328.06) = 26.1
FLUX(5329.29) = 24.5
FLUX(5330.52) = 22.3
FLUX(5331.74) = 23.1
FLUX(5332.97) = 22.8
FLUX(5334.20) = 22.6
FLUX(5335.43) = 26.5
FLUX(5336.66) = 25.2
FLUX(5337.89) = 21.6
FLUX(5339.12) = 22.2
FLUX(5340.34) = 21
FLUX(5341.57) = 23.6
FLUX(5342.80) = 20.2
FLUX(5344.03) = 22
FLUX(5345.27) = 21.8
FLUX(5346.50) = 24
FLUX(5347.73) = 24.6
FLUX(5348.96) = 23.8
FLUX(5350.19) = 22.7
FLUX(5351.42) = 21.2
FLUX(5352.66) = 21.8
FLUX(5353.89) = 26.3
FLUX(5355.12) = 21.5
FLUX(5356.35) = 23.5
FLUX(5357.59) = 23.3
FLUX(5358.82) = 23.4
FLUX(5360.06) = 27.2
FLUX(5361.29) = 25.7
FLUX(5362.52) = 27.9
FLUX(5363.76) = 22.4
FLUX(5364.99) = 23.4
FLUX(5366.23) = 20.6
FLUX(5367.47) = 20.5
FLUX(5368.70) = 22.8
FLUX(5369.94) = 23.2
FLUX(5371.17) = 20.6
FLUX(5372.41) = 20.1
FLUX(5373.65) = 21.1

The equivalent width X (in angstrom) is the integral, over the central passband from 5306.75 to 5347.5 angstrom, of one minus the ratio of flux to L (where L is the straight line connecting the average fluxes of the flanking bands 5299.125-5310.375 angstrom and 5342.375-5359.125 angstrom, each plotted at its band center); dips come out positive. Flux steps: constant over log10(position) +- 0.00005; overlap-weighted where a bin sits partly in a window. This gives -0.6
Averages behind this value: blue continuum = 23.6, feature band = 23.6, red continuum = 22.9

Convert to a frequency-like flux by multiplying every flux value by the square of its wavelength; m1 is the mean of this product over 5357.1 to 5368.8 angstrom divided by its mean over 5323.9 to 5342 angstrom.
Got 1.02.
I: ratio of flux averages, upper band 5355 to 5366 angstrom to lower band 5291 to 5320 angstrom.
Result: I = 1.02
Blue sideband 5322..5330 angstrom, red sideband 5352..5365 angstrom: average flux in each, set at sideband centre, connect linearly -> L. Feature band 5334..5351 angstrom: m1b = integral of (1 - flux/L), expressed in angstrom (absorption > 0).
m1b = 0.9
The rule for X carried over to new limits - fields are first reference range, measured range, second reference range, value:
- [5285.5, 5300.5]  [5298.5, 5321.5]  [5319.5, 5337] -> 0.4 angstrom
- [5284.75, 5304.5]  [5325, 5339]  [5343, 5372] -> -0.2 angstrom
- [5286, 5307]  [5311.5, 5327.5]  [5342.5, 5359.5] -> -0.4 angstrom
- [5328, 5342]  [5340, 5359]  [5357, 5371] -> 0.5 angstrom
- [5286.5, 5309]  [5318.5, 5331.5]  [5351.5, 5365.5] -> -0.1 angstrom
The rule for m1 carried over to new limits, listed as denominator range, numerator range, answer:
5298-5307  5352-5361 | 1.04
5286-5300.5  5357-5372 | 0.99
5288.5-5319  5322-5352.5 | 0.98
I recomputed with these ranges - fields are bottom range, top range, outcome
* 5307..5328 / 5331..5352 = 0.95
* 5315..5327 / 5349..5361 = 0.98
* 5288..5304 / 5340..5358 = 0.96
